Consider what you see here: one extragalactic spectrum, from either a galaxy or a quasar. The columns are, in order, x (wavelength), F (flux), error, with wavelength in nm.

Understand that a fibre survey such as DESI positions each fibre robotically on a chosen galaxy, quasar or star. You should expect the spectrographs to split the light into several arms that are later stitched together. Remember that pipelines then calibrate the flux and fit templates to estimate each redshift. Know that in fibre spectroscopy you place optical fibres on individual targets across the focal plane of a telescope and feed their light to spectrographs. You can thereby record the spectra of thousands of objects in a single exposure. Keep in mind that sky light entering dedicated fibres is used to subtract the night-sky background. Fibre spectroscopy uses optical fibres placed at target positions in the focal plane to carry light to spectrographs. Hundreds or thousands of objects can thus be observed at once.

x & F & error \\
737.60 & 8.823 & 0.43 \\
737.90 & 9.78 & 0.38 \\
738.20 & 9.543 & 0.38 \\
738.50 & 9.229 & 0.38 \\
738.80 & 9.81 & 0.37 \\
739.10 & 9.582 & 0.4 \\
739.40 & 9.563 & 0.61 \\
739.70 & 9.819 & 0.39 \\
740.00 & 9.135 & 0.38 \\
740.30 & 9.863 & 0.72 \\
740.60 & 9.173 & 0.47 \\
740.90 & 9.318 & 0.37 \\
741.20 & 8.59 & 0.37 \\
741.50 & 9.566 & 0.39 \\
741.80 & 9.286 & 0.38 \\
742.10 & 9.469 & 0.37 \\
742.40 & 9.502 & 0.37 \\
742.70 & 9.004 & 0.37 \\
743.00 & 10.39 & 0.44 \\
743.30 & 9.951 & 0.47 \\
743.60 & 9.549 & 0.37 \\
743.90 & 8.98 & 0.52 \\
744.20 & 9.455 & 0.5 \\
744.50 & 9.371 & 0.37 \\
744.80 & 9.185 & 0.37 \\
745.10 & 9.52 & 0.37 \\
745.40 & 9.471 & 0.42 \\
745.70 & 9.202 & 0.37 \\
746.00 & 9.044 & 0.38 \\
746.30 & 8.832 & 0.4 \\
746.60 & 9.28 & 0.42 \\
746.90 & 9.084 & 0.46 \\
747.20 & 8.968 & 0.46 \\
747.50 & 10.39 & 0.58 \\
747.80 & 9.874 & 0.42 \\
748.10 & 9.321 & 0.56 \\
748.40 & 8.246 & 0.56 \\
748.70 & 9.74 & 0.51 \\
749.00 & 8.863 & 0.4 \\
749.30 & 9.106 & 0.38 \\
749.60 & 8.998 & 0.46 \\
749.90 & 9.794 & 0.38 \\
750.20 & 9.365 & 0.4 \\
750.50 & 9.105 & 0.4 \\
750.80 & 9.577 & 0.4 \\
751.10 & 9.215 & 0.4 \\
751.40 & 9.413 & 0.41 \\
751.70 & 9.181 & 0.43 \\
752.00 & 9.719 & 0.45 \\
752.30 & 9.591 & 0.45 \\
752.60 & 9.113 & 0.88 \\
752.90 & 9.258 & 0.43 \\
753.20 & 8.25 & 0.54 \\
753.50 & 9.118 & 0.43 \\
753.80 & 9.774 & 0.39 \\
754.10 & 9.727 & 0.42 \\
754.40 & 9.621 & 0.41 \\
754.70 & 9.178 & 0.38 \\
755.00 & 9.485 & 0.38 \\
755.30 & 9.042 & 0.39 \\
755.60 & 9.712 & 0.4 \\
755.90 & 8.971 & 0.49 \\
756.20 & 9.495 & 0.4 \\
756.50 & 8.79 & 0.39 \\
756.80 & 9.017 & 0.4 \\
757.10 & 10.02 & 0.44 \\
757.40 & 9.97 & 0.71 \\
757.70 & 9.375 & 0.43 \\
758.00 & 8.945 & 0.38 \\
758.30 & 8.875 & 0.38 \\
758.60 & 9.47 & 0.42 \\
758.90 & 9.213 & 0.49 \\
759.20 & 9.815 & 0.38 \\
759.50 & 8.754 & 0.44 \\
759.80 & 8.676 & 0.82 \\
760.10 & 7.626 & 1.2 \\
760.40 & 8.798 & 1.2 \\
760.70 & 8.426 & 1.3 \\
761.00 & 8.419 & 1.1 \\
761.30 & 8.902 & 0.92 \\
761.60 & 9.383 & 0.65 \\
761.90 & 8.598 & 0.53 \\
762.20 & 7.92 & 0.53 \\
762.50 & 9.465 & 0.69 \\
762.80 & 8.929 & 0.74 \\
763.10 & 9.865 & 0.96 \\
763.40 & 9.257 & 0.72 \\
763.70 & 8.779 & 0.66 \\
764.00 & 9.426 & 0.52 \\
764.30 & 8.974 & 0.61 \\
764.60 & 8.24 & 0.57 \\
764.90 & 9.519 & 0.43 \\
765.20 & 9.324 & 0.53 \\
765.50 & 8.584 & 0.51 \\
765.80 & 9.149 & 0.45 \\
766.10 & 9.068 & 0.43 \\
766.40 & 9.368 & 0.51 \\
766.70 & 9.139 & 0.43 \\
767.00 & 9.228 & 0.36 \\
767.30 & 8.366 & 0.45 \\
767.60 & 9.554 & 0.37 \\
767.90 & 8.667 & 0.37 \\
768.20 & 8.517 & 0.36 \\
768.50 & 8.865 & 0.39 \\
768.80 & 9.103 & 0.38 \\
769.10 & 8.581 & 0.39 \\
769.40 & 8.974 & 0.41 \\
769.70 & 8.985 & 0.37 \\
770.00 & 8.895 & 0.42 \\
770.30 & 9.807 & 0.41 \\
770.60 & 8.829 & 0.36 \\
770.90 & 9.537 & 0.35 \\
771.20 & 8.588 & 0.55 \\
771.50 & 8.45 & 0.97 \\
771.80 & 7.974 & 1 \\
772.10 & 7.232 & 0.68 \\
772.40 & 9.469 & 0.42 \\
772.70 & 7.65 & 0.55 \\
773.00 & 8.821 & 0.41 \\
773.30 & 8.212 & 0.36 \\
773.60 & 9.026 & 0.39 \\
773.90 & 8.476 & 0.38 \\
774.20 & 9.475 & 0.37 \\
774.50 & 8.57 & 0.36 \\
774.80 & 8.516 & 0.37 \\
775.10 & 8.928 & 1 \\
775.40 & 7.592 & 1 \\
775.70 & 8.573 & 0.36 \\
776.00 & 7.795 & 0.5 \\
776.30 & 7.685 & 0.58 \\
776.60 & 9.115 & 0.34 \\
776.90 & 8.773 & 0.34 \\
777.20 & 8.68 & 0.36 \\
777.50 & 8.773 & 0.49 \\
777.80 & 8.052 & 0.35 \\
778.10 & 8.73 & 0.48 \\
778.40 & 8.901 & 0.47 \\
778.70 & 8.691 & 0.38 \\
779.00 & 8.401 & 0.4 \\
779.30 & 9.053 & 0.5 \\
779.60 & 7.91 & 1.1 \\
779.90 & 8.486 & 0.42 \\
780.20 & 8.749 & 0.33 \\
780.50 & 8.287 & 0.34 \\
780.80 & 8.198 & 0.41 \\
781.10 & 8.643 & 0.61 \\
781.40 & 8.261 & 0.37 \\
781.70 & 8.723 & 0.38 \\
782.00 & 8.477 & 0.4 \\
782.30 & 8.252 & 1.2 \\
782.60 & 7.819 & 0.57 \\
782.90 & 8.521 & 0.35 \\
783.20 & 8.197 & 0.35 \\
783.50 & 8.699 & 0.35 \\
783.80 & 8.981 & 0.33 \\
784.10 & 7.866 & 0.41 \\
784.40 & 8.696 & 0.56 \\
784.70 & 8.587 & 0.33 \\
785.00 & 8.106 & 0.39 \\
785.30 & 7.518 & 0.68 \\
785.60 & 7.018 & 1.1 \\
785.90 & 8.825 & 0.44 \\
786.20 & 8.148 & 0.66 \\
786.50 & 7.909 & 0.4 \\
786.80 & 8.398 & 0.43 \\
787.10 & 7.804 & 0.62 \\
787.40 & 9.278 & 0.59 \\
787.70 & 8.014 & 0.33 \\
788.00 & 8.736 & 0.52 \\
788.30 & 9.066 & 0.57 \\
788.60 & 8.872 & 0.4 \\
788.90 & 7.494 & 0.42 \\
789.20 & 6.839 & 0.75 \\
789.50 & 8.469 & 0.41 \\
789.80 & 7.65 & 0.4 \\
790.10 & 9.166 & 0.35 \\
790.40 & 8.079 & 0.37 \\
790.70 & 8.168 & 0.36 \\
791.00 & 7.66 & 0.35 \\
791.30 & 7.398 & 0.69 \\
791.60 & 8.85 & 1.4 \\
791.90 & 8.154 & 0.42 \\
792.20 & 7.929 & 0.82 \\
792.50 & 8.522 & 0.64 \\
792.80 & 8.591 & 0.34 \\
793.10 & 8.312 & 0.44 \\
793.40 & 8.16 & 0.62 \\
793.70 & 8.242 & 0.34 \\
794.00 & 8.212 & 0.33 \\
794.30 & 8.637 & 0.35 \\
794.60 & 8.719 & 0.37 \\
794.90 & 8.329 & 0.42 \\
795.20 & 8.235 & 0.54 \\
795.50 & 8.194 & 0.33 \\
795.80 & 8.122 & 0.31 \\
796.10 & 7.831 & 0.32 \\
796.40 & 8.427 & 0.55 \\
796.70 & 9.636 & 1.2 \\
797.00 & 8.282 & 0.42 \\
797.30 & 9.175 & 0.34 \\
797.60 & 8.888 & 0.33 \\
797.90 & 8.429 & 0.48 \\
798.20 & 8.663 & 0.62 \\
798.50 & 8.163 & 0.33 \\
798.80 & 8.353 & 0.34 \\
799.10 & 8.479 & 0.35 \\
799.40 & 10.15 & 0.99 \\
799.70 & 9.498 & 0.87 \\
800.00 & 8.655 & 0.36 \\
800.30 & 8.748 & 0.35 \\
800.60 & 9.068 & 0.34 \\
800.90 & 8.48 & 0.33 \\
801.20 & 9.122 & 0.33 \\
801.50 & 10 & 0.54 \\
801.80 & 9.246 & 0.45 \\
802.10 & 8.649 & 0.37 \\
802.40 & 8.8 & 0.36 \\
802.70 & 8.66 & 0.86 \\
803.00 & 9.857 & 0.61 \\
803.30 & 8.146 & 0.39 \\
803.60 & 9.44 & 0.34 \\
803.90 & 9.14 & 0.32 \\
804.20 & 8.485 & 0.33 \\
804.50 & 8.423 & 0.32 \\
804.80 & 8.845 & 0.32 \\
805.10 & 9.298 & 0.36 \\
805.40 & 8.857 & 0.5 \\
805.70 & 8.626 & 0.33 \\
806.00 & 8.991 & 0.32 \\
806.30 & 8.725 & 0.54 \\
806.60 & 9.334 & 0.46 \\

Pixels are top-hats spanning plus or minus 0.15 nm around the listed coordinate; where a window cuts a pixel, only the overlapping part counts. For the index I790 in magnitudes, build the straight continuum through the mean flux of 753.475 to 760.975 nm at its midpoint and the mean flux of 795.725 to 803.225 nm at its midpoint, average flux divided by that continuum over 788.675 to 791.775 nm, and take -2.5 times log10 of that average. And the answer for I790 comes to 0.12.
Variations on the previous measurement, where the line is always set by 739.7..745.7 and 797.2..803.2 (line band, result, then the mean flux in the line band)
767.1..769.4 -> 0.05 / 8.83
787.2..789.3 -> 0.09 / 8.35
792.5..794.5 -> 0.08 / 8.38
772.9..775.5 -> 0.06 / 8.64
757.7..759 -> 0.02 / 9.15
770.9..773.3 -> 0.10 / 8.38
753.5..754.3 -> -0.03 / 9.62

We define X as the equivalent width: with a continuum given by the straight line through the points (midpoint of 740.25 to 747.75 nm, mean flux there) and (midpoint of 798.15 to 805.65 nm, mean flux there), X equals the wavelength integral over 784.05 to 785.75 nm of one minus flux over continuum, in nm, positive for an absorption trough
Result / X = 0.20 nm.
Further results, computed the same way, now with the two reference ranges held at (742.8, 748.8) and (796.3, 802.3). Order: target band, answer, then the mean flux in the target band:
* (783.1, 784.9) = 0.11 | 8.5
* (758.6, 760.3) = 0.07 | 8.87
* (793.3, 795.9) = 0.18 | 8.32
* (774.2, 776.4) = 0.19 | 8.33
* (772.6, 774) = 0.10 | 8.46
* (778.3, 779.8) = 0.08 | 8.58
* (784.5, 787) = 0.27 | 8.07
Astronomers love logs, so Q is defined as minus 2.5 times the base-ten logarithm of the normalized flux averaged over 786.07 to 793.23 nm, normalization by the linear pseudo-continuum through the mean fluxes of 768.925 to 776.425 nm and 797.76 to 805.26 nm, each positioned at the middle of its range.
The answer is 0.07 mag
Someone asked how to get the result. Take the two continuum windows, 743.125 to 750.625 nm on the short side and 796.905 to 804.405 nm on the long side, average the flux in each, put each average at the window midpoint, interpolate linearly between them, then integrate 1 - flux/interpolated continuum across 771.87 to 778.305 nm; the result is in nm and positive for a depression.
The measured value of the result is 0.44 nm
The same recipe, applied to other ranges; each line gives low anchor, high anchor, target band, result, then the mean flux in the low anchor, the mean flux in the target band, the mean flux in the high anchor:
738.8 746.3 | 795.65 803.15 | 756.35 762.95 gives 0.195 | 9.41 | 8.97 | 8.86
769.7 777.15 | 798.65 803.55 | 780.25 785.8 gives 0.287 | 8.59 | 8.28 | 9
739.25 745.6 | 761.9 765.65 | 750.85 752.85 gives -0.028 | 9.43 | 9.38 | 9.01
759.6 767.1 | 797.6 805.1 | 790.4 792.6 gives 0.203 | 8.92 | 8.09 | 8.9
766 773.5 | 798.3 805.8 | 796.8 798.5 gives 0.046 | 8.79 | 8.67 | 8.93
